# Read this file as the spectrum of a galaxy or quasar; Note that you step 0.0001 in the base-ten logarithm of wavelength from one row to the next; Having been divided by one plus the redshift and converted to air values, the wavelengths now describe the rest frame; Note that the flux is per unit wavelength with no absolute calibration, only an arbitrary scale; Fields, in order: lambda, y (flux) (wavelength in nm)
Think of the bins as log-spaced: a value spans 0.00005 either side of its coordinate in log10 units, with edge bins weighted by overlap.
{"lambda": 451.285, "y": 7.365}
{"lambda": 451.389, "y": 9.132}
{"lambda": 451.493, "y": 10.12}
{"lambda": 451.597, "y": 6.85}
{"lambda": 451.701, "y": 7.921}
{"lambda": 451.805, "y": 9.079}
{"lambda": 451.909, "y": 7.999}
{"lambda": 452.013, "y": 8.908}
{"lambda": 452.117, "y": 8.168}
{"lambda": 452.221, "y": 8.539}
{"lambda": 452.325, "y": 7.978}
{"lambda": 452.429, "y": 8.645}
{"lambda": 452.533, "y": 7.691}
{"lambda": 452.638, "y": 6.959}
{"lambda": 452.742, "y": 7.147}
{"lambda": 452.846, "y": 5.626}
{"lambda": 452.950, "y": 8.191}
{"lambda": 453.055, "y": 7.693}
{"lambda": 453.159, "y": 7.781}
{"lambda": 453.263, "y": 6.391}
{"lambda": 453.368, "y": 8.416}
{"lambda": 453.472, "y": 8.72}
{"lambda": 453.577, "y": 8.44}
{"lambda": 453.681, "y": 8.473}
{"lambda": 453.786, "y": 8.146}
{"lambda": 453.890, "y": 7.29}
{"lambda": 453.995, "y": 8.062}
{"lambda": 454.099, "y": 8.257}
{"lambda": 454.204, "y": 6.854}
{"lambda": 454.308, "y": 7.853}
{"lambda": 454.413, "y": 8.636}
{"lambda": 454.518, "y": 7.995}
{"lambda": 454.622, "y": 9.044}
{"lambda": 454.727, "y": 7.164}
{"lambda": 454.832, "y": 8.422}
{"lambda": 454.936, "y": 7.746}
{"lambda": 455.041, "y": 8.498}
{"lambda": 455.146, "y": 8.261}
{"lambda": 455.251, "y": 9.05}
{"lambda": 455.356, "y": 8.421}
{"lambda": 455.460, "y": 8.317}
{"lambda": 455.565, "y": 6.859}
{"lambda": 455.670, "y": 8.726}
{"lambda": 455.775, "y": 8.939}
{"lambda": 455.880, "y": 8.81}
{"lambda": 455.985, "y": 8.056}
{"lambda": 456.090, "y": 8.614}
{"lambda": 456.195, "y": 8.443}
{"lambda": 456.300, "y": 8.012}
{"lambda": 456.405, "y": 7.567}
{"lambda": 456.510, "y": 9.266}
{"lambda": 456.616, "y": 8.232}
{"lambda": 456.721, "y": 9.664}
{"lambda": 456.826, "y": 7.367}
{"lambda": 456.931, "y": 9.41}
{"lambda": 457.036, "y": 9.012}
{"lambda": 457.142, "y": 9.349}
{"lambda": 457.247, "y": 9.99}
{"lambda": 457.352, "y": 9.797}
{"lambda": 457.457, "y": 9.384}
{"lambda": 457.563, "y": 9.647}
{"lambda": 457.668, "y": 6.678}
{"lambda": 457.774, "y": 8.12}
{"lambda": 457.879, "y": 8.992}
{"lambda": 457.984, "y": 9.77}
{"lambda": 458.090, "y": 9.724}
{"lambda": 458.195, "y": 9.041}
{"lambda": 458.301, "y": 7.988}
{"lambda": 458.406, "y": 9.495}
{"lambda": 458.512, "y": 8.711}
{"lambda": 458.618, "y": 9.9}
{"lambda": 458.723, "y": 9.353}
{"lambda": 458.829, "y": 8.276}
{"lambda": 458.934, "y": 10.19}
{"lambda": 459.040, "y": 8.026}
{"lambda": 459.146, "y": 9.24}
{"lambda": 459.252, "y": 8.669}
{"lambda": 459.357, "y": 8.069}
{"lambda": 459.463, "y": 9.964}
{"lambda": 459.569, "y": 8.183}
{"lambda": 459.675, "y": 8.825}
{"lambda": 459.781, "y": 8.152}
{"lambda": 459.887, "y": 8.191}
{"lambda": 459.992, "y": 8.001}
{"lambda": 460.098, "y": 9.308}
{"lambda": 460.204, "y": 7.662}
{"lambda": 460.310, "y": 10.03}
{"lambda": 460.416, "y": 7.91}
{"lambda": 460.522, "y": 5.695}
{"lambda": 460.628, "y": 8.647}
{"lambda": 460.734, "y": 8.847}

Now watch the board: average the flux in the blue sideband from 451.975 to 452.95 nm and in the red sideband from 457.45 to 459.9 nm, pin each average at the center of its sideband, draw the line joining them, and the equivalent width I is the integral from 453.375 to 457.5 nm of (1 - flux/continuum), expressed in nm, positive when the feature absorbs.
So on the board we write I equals -0.08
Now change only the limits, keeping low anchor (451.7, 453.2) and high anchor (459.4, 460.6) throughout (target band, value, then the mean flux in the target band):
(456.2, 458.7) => -0.22 nm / 8.91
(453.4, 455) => -0.02 nm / 8.08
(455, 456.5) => -0.05 nm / 8.35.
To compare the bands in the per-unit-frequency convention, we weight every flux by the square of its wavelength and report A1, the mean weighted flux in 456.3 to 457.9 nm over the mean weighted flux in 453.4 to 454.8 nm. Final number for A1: 1.10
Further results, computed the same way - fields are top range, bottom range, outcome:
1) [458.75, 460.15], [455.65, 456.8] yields 1.03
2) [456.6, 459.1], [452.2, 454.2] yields 1.18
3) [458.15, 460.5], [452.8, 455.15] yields 1.13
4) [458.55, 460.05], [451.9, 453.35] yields 1.18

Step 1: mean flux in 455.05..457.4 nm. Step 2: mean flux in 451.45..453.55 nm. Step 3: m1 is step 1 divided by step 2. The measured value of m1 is 1.09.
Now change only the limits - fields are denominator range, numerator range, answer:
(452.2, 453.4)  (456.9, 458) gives 1.20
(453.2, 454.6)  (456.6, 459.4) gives 1.12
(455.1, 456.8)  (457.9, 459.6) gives 1.07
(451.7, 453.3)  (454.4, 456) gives 1.06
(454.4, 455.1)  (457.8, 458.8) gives 1.12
